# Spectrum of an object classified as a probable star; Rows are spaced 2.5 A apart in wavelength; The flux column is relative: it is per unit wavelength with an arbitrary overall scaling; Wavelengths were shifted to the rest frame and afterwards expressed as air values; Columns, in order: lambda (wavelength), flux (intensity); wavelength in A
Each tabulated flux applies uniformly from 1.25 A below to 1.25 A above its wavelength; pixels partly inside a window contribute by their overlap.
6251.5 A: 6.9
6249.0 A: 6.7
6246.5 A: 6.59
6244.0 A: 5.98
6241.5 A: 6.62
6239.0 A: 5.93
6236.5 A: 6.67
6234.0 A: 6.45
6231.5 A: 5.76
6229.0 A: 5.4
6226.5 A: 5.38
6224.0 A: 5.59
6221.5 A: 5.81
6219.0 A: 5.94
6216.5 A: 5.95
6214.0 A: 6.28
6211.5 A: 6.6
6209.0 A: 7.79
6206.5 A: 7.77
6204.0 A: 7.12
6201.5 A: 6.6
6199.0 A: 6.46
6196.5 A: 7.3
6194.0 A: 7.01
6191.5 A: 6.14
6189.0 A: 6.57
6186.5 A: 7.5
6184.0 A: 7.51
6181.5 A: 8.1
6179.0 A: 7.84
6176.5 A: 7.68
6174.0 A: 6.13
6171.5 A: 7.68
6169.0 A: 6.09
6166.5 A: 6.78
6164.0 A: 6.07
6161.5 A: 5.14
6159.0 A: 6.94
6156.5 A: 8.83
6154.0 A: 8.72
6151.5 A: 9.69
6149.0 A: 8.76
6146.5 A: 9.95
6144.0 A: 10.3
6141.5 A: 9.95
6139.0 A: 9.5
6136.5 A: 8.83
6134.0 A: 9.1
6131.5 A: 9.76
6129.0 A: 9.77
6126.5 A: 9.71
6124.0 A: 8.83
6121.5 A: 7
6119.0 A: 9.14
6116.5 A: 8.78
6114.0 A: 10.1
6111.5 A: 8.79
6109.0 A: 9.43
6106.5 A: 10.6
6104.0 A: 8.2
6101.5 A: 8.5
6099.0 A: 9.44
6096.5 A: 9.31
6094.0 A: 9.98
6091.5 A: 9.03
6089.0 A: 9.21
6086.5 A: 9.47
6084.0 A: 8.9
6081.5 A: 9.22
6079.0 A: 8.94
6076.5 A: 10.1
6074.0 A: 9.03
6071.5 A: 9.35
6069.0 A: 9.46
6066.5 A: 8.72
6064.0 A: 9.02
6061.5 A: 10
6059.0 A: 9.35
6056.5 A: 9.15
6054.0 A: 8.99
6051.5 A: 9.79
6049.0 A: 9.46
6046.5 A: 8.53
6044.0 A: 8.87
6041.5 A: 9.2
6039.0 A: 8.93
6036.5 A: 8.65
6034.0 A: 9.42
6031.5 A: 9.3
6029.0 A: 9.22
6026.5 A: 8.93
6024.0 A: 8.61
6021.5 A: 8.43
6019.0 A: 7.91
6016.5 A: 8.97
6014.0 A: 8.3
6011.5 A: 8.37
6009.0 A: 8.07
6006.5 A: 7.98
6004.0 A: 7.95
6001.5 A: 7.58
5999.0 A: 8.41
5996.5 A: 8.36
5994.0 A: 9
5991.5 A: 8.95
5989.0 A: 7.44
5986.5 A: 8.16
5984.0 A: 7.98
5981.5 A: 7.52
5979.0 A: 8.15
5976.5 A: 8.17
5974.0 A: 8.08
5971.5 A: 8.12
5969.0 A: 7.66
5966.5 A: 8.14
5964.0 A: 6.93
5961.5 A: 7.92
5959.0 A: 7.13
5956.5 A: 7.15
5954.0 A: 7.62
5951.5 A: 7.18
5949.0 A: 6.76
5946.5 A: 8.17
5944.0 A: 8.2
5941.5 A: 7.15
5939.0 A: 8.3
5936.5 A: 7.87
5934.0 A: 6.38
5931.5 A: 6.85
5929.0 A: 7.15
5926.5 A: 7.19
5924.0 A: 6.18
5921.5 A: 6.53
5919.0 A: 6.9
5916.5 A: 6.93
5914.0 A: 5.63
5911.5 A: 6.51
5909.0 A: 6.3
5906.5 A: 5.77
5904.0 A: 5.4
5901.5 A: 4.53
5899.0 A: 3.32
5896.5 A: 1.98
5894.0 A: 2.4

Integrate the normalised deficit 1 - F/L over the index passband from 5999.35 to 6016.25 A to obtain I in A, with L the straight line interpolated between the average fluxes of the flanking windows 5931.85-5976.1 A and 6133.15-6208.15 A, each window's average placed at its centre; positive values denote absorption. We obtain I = -1.1 A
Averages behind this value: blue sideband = 7.57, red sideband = 7.73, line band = 8.12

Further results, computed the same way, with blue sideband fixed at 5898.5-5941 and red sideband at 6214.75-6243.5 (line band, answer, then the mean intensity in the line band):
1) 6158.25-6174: -0.93 A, 6.41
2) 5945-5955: -1.71 A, 7.45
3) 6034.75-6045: -4.45 A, 8.94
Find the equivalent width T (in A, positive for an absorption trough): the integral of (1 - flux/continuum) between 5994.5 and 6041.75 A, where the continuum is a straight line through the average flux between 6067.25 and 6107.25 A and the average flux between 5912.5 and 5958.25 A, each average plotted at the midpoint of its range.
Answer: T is -1.5 A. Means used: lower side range 7.12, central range 8.55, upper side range 9.27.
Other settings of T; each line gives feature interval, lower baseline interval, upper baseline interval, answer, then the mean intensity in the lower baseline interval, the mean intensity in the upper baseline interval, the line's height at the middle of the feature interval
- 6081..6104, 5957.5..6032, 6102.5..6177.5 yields -2.0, 8.18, 8.54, 8.42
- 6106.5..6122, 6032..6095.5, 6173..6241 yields -1.5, 9.23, 6.64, 8.32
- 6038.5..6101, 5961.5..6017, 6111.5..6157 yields -3.7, 8.09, 9.26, 8.74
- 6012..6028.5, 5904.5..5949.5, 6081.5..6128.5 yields -1.0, 6.91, 9.15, 8.08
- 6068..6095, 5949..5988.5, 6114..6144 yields -1.7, 7.69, 9.21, 8.76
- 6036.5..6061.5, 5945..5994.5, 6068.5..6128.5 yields -1.5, 7.8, 9.19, 8.66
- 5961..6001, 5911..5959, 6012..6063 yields -0.5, 7.1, 8.99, 7.95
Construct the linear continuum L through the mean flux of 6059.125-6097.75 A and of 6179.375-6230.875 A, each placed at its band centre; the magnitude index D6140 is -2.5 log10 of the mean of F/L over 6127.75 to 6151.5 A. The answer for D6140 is -0.19 mag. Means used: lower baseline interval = 9.32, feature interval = 9.55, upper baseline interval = 6.65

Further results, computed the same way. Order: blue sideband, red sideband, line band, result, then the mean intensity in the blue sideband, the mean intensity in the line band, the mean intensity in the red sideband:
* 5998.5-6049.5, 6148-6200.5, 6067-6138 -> -0.165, 8.61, 9.21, 7.27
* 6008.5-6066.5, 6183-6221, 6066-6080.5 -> -0.100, 8.94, 9.29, 6.81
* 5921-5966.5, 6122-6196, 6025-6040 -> -0.189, 7.3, 9.07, 8.08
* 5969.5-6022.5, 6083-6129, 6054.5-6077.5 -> -0.064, 8.18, 9.33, 9.15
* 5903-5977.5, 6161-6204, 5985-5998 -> -0.181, 7.14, 8.37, 6.9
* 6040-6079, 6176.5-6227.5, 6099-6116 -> -0.103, 9.26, 9.26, 6.79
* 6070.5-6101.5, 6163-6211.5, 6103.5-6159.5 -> -0.115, 9.3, 9.2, 7.05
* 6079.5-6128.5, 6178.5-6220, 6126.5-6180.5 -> -0.034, 9.15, 8.3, 6.96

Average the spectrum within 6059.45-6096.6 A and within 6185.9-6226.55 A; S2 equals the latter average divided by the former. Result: 0.71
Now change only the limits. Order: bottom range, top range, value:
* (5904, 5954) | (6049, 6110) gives 1.34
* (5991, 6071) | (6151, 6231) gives 0.78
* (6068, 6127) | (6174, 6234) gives 0.73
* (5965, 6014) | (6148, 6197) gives 0.90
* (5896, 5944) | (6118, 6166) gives 1.39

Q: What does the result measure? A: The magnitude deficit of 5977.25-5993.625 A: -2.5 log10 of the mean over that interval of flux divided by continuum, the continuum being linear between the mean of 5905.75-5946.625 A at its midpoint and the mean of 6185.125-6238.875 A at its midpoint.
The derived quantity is -0.184 mag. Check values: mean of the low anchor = 6.92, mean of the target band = 8.09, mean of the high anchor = 6.47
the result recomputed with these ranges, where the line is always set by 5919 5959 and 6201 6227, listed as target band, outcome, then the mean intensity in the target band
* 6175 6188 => -0.17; 7.67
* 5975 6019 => -0.16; 8.19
